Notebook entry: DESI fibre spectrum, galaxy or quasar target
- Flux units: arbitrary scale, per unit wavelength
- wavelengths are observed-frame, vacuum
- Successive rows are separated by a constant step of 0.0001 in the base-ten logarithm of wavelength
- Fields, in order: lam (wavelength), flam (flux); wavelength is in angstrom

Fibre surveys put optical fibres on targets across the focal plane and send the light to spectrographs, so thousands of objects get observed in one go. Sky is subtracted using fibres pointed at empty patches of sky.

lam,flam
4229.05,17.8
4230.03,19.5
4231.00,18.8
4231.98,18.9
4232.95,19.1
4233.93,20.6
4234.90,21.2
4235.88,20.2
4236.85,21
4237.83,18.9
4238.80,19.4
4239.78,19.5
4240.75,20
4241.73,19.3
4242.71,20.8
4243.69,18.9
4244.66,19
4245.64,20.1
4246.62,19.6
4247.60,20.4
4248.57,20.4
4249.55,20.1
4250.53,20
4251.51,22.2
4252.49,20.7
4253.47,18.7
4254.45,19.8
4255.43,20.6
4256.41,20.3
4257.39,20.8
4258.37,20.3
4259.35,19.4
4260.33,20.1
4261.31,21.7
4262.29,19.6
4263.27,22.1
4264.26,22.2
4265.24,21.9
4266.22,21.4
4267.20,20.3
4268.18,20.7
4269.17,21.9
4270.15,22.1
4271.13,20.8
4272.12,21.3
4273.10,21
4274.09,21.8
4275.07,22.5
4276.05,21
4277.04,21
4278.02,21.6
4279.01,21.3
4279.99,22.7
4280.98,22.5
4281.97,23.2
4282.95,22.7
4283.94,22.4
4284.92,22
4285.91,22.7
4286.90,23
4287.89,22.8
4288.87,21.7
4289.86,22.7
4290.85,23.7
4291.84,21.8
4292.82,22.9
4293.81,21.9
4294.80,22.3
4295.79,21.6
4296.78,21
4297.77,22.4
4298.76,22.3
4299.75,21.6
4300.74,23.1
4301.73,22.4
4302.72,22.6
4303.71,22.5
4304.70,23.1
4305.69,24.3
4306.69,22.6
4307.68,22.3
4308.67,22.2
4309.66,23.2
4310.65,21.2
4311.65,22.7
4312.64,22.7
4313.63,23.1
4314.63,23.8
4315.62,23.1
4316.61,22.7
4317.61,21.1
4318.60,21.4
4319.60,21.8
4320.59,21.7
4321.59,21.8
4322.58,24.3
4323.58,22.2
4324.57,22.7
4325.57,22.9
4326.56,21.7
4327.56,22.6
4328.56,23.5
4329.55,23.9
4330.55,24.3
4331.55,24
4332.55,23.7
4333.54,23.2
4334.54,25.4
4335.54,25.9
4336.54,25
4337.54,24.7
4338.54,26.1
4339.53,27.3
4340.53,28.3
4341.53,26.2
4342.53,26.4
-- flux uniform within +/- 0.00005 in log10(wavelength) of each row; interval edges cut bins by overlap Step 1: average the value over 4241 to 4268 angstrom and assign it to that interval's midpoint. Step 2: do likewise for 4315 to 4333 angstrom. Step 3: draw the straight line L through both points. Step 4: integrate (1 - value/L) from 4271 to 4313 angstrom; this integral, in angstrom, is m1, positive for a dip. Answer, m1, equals -1.2 angstrom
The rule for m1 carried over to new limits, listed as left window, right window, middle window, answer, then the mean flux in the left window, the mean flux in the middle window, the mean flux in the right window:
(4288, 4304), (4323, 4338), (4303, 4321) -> 0.33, 22.3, 22.5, 23.7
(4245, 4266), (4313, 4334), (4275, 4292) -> -0.65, 20.5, 22.3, 22.8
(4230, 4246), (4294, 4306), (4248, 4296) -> -0.63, 19.7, 21.5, 22.4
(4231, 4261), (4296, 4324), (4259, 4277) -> -0.32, 20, 21.2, 22.5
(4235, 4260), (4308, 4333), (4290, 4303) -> -0.26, 20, 22.3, 22.7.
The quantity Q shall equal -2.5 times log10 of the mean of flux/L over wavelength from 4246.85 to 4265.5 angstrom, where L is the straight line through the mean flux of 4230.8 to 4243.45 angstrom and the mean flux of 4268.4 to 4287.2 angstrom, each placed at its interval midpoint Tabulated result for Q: 0.01 mag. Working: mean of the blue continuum 19.8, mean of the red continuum 21.9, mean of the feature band 20.6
